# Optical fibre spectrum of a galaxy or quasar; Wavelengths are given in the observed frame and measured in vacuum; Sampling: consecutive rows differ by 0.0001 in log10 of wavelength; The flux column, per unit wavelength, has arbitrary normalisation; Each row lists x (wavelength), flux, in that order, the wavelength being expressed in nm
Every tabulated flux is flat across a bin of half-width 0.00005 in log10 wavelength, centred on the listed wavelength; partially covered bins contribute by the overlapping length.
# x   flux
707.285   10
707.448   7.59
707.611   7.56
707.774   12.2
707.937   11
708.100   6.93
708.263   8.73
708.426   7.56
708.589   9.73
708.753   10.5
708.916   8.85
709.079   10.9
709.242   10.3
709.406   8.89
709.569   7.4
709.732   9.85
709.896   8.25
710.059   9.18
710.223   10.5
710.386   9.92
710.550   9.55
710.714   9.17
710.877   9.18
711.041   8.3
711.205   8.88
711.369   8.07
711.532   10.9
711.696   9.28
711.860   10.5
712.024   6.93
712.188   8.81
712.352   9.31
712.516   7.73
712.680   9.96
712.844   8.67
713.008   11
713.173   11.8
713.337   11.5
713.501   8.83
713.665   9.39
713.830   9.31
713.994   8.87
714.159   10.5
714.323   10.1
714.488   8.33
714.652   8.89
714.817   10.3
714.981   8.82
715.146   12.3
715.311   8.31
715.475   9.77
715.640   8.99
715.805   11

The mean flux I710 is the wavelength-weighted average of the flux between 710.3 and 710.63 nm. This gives 9.75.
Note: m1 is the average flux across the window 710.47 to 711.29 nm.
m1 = 9.01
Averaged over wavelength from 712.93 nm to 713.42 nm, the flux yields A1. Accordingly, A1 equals 11.4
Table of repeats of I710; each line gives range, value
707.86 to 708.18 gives 8.95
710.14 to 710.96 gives 9.66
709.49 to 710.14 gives 8.68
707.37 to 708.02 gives 9.59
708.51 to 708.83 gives 10.1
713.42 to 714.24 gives 9.37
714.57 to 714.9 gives 9.6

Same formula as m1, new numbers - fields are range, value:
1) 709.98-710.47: 9.86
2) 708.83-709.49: 9.74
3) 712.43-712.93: 8.82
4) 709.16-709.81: 9.11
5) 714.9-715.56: 9.8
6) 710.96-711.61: 9.03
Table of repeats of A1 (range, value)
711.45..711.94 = 10.2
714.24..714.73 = 9.12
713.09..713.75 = 10.4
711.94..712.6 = 8.21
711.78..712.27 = 8.74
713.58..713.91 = 9.34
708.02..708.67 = 8.24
